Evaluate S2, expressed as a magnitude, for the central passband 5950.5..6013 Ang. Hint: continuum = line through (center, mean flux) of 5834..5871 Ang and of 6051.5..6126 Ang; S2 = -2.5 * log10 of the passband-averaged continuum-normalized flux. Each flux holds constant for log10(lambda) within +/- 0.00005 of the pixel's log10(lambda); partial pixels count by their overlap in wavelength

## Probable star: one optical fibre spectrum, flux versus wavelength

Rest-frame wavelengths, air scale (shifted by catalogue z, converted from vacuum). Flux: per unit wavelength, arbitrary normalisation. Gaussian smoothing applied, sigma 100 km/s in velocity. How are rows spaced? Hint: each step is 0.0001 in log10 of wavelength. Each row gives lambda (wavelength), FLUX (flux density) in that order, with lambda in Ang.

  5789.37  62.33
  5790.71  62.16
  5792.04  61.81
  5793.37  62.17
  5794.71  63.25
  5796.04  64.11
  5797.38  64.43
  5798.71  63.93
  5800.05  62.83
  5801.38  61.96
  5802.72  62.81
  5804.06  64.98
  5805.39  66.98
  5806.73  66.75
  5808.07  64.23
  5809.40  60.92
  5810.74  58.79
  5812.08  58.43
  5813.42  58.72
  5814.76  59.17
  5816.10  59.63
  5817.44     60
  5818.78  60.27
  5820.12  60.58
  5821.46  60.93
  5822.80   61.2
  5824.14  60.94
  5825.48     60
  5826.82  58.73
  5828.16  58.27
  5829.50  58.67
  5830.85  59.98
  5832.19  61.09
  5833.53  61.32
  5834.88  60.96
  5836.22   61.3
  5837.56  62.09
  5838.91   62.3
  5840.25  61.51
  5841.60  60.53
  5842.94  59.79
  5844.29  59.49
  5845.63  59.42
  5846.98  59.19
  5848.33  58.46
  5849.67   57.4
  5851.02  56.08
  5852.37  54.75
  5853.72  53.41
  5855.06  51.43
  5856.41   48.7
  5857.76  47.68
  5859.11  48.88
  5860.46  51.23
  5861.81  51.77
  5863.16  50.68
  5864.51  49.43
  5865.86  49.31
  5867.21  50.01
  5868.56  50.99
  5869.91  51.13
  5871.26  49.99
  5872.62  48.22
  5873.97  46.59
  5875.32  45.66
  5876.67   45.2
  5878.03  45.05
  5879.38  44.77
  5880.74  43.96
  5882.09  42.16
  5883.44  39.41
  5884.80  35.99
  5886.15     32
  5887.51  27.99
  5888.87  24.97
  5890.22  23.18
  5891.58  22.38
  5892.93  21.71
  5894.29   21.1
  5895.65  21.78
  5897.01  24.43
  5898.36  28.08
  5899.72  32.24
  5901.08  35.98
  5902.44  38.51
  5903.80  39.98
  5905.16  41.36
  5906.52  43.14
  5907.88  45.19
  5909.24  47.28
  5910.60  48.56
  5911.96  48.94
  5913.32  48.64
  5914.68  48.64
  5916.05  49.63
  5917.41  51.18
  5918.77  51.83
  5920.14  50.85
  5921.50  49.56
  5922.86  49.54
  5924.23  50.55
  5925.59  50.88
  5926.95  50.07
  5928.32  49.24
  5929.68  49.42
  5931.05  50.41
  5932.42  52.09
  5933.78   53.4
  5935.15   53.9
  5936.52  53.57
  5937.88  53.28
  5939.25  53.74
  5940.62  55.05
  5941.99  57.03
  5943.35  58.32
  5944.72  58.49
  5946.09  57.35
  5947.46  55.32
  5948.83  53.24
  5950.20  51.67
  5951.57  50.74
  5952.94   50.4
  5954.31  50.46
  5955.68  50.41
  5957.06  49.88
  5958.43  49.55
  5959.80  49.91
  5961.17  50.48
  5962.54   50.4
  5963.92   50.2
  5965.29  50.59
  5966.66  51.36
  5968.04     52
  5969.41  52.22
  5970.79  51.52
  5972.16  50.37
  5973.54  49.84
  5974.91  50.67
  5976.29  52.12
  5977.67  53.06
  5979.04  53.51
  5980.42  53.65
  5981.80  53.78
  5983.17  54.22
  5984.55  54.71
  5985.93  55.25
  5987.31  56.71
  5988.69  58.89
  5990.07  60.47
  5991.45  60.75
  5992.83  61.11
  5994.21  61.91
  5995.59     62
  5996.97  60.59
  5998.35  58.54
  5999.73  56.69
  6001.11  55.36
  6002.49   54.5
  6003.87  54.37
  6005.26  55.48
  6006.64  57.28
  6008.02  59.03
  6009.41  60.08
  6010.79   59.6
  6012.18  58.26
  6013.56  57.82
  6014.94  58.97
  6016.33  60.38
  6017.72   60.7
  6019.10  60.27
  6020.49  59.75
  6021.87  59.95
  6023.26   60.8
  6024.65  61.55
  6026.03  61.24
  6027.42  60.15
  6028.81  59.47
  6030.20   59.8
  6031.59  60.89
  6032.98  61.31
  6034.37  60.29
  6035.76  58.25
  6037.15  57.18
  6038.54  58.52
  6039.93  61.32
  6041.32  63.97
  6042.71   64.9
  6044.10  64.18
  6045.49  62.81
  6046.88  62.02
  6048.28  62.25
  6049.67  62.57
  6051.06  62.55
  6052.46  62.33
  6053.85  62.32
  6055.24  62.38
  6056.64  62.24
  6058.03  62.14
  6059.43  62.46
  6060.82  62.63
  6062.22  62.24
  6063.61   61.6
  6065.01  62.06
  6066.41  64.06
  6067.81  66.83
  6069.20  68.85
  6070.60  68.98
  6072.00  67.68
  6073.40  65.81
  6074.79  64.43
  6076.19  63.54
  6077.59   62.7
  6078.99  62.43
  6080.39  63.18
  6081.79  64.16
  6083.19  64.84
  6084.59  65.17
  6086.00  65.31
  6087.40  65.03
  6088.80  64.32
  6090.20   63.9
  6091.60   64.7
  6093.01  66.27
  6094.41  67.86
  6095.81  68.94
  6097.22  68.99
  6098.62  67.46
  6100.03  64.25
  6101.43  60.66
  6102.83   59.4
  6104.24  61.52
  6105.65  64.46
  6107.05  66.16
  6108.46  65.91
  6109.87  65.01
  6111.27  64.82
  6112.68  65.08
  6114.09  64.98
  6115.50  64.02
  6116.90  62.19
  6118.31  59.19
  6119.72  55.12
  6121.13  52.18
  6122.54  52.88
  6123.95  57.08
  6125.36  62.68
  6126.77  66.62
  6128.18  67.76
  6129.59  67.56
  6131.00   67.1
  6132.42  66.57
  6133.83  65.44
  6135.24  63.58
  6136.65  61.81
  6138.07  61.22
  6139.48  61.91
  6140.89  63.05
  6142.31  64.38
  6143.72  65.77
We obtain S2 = 0.10 mag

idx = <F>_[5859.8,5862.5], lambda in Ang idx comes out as 51.5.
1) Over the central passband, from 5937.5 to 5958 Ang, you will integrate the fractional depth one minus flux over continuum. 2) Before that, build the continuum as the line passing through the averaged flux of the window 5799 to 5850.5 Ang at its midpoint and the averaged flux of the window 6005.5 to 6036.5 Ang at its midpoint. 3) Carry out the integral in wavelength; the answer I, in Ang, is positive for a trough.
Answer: 2.2 Ang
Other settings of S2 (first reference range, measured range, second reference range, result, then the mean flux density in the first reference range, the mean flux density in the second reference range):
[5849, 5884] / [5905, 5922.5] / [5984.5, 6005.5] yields 0.09 mag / 49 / 58.1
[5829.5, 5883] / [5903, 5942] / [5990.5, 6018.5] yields 0.12 mag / 53.4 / 58.7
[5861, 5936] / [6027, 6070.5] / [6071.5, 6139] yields -0.07 mag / 43.1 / 63.8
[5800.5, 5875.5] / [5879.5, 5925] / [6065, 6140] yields 0.45 mag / 57.3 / 64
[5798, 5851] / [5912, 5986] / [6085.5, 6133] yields 0.19 mag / 60.8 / 63.7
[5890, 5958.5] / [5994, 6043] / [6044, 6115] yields -0.04 mag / 46.3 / 64.2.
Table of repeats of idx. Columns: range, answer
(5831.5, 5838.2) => 61.4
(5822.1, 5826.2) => 60.8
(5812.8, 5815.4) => 58.9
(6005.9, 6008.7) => 58.2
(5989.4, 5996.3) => 61.3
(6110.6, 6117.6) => 64.2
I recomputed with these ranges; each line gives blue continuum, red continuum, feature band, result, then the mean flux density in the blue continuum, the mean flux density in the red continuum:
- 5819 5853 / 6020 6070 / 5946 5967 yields 3.4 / 59.8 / 61.9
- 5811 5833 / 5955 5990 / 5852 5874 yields 2.8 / 59.8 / 52.4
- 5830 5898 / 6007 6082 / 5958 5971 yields 1.1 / 47.4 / 61.9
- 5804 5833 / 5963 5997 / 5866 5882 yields 3.1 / 60.8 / 54.7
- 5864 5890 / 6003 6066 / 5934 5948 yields -1.5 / 42.9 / 60.7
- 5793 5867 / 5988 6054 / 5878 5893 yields 6.5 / 58.9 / 60.1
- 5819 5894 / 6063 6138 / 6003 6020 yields 0.2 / 50.6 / 64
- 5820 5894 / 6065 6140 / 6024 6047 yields -0.3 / 50.4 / 64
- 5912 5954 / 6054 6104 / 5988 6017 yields -0.3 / 52.2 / 64.5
